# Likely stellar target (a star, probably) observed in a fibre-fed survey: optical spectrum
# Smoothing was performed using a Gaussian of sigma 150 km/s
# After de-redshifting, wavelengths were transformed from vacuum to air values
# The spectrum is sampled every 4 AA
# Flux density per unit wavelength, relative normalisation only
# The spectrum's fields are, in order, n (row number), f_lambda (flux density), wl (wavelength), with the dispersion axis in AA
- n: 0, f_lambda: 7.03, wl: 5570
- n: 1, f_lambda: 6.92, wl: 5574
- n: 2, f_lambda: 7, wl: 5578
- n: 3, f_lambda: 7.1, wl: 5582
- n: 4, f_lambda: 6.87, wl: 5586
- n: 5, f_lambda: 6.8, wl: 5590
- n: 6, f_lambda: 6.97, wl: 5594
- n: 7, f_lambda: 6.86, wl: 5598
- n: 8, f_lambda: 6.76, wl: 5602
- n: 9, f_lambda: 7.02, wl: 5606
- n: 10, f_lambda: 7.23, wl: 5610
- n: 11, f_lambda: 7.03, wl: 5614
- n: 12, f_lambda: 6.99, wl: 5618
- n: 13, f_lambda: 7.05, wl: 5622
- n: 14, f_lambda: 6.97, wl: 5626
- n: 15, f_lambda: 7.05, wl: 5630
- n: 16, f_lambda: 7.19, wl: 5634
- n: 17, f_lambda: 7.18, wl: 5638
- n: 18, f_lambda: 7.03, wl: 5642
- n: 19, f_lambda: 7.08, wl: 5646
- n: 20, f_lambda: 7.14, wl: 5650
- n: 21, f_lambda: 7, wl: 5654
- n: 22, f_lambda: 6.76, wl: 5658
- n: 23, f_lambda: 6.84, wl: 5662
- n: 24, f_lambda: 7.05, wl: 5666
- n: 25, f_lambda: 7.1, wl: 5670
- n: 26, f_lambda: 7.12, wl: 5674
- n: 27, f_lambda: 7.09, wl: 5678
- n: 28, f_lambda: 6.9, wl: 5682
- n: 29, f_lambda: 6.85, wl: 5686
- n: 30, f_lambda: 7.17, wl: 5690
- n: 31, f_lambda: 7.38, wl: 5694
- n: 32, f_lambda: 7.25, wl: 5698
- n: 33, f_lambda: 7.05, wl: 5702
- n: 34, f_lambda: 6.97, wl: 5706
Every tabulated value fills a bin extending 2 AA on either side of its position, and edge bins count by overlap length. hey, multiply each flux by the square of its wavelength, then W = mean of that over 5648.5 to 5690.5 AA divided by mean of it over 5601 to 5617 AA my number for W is 1.02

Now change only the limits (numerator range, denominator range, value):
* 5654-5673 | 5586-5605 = 1.04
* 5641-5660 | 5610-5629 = 1.01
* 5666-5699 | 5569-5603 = 1.06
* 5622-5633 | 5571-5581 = 1.03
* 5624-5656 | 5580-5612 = 1.03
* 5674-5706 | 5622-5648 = 1.02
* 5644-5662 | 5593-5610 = 1.02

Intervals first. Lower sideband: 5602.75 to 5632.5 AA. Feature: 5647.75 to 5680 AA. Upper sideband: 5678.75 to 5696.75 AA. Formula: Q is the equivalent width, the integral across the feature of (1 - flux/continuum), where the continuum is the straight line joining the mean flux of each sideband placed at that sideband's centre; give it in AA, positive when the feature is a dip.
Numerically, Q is 0.3 AA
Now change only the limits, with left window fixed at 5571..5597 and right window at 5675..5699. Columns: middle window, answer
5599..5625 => -0.1 AA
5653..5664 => 0.3 AA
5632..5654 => -0.2 AA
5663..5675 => 0.0 AA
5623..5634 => -0.1 AA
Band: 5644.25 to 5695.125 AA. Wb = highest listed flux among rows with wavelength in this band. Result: 7.38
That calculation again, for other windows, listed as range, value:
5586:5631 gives 7.23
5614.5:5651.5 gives 7.19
